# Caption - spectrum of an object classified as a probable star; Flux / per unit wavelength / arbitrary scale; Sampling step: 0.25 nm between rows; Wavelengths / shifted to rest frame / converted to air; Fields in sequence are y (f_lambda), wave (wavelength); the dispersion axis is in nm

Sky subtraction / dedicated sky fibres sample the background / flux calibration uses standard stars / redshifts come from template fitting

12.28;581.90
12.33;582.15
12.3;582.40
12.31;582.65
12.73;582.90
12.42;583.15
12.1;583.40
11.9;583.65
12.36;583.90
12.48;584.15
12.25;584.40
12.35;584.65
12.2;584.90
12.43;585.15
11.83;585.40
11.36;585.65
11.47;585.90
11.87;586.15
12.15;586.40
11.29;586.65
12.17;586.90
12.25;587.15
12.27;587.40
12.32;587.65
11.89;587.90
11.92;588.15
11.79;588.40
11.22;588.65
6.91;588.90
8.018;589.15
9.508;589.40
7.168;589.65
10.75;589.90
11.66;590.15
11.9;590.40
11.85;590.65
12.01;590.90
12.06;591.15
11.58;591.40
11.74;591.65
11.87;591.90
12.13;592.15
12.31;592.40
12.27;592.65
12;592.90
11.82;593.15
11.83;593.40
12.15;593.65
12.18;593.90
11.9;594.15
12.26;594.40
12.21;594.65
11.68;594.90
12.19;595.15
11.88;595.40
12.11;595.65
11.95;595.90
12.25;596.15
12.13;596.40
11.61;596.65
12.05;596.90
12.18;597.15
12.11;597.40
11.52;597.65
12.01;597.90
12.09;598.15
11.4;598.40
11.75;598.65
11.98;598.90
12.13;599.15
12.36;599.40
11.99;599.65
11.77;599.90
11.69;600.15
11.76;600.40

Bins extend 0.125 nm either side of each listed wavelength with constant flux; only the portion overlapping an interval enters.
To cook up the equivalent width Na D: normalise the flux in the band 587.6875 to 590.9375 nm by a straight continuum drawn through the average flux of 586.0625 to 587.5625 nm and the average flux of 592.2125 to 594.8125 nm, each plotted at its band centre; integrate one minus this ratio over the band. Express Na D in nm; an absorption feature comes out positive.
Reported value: 0.41 nm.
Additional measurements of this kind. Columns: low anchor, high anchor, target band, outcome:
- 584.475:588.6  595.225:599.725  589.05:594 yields 0.254 nm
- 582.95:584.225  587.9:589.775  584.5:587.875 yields -0.320 nm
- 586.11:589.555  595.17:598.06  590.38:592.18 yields -0.072 nm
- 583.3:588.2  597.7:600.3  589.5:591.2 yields 0.142 nm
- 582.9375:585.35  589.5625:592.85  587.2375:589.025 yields 0.099 nm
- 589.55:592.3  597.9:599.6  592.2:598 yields -0.168 nm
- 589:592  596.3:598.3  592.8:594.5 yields -0.102 nm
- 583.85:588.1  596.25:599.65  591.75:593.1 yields -0.011 nm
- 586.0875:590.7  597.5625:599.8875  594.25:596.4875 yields -0.089 nm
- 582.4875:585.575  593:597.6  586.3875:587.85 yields 0.017 nm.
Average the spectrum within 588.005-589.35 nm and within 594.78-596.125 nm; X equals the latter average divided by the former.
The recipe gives 1.20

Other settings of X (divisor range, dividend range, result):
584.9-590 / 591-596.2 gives 1.09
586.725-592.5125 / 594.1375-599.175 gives 1.07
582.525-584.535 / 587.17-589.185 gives 0.89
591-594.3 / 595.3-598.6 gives 1.00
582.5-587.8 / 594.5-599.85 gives 0.99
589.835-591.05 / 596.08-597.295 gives 1.03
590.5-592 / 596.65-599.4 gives 1.01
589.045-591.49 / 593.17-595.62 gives 1.13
